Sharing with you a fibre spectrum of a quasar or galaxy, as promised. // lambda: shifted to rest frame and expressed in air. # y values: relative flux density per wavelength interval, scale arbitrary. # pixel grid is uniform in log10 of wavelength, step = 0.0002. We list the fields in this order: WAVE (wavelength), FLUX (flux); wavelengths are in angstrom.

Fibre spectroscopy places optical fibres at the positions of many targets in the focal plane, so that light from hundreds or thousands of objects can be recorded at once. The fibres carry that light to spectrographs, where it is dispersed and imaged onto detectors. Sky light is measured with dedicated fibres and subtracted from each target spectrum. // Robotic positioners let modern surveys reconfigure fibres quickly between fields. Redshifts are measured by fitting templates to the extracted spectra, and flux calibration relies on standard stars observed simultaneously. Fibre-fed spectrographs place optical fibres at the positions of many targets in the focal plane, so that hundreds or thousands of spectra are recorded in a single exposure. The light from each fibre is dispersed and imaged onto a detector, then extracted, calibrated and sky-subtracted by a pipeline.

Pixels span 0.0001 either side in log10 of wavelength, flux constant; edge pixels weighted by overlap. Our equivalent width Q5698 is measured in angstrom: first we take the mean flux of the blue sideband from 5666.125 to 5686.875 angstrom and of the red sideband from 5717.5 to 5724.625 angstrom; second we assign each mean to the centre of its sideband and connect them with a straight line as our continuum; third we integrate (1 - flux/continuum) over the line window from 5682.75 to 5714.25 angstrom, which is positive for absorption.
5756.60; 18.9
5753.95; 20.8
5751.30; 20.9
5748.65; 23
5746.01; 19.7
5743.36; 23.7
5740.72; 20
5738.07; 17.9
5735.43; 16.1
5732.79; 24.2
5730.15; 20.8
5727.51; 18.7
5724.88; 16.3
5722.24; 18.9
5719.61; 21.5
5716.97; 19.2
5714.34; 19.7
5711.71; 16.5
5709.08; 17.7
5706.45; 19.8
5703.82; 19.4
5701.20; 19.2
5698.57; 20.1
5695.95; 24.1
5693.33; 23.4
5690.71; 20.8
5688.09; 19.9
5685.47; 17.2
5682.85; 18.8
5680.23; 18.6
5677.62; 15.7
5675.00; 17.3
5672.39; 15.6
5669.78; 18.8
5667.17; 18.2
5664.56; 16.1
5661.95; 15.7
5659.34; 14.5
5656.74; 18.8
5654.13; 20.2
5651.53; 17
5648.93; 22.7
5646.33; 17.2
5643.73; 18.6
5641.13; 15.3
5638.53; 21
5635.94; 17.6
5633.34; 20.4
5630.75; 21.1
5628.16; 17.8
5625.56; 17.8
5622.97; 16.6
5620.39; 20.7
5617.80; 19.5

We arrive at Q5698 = -2.2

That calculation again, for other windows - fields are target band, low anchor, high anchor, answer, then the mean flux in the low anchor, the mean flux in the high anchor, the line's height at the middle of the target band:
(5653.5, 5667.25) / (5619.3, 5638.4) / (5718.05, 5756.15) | 1.6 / 19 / 20.1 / 19.3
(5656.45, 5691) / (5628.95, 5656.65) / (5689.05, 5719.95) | 3.8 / 19.1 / 20.1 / 19.6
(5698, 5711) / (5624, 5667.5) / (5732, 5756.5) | 0.4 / 18.2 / 20.5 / 19.6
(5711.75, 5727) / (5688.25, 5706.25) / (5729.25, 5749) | 1.4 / 21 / 20.6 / 20.8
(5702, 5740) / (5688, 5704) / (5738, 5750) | 3.8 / 21.2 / 21.2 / 21.2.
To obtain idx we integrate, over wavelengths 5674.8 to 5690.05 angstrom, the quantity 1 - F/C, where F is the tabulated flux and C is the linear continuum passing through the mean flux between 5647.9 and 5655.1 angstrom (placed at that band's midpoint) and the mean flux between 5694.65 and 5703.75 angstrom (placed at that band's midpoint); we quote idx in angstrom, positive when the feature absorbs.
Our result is 1.8 angstrom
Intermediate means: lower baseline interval 19.9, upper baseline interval 20.9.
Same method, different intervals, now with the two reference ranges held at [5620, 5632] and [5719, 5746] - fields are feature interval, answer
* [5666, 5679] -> 1.4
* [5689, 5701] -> -1.5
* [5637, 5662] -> 0.9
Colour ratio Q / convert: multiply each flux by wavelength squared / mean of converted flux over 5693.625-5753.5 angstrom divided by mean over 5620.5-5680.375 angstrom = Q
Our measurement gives 1.1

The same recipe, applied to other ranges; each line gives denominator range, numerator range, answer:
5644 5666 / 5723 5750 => 1.16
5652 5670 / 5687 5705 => 1.23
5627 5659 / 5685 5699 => 1.14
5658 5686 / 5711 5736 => 1.16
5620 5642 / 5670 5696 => 1.03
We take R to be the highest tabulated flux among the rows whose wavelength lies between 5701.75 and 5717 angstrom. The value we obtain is 19.8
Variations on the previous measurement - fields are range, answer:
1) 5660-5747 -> 24.2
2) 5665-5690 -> 19.9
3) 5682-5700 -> 24.1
